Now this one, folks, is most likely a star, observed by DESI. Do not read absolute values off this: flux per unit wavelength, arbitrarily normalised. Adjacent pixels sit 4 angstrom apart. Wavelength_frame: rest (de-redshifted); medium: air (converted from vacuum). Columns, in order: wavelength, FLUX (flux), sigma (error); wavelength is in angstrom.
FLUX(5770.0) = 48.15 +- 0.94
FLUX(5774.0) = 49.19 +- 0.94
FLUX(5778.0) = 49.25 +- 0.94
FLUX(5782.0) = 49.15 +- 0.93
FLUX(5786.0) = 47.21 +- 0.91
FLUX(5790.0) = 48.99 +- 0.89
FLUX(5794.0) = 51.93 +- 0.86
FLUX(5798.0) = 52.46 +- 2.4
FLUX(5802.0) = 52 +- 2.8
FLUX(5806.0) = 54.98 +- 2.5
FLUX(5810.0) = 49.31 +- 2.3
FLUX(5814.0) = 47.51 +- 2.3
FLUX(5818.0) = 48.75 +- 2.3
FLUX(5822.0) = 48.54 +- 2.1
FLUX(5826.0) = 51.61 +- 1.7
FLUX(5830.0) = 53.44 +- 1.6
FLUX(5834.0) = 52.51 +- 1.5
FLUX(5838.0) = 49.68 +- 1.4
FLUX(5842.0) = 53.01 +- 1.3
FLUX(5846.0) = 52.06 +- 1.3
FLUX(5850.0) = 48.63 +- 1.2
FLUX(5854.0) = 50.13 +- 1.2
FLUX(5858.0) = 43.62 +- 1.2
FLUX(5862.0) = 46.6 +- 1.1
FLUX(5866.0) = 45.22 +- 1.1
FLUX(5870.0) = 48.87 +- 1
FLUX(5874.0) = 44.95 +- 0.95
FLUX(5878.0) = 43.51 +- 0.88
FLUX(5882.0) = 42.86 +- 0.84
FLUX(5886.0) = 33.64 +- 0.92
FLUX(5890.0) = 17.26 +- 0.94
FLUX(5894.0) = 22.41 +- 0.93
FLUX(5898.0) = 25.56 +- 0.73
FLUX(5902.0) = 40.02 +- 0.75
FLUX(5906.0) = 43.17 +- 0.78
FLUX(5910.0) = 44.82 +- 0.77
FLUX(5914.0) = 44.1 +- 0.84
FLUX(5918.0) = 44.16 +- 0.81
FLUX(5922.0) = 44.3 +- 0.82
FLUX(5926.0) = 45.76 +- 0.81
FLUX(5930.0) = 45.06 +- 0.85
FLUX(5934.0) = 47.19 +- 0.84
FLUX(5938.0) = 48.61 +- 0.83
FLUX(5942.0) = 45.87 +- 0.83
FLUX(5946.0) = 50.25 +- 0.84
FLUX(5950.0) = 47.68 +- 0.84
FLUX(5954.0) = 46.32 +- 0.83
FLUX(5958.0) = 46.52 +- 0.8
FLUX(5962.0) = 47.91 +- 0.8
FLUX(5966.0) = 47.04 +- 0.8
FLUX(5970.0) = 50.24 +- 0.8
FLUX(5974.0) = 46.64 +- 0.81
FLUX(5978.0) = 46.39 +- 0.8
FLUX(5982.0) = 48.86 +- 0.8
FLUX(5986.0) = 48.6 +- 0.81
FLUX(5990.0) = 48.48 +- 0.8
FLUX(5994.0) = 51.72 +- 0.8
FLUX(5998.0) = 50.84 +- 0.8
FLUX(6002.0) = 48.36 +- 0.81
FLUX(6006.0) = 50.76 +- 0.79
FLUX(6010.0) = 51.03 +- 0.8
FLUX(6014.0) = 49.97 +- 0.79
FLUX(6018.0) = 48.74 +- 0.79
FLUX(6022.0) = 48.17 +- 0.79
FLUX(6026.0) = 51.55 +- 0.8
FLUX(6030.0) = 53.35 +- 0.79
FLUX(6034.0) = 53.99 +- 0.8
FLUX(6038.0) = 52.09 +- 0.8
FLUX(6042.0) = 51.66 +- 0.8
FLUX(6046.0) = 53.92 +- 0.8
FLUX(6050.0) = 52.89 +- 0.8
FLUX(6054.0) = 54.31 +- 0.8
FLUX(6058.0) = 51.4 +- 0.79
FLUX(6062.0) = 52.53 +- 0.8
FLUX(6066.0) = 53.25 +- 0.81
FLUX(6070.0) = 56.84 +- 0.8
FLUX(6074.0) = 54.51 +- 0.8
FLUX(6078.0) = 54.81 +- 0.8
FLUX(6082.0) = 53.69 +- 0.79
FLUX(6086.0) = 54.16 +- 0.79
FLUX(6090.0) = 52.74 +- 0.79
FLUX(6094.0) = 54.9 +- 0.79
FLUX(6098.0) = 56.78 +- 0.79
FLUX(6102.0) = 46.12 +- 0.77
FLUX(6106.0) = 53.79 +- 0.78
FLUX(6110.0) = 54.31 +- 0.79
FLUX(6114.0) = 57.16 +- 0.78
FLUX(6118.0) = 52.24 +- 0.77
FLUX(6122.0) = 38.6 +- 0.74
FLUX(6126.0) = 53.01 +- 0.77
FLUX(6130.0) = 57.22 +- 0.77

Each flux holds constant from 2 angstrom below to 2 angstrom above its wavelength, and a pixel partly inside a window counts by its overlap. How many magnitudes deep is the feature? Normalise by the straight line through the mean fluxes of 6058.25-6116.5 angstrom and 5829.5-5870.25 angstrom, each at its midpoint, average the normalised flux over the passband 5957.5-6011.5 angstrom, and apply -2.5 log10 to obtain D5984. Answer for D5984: 0.066 mag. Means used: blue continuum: 49.3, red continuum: 53.9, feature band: 48.9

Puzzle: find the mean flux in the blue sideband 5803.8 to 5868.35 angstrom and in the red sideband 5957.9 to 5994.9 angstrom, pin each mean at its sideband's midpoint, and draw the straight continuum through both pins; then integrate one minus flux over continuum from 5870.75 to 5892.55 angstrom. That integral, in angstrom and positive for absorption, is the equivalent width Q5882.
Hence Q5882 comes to 5.5 angstrom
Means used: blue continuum 49.7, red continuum 48.2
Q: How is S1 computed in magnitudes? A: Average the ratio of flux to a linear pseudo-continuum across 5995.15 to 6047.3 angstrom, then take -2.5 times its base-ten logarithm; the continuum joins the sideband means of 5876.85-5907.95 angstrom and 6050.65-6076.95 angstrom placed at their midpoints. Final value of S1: -0.053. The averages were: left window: 33.3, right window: 53.8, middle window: 51.1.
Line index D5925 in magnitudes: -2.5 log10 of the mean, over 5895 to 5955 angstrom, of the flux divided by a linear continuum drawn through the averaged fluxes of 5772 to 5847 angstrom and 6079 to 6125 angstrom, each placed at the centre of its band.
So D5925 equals 0.17 mag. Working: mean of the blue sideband 50.6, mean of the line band 43.8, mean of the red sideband 52.3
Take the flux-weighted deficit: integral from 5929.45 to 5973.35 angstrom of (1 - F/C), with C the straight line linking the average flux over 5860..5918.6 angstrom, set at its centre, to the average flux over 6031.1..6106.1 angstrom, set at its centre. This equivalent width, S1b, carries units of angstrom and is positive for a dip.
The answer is -3.6 angstrom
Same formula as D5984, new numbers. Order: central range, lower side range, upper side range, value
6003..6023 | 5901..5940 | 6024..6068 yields 0.02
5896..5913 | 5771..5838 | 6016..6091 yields 0.31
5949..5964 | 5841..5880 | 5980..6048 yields 0.05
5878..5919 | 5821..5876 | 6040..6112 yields 0.36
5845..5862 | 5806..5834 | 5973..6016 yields 0.04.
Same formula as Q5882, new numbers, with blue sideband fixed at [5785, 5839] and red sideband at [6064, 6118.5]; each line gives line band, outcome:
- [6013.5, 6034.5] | 0.9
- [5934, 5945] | 1.0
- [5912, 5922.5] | 1.6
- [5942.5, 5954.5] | 1.0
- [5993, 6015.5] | 1.1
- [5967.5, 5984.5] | 1.5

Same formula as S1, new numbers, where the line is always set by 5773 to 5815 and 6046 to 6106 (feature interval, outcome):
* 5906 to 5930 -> 0.162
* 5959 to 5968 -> 0.106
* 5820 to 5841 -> -0.012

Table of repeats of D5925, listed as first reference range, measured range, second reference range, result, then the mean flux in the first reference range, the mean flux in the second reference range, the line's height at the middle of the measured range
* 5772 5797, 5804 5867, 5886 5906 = -0.24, 49.4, 28.7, 40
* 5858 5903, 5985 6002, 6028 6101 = -0.05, 37.6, 53.7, 47.5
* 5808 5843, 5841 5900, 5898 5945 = 0.16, 50.4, 44.1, 47.5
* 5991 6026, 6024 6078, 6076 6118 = -0.03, 50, 53.8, 51.8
